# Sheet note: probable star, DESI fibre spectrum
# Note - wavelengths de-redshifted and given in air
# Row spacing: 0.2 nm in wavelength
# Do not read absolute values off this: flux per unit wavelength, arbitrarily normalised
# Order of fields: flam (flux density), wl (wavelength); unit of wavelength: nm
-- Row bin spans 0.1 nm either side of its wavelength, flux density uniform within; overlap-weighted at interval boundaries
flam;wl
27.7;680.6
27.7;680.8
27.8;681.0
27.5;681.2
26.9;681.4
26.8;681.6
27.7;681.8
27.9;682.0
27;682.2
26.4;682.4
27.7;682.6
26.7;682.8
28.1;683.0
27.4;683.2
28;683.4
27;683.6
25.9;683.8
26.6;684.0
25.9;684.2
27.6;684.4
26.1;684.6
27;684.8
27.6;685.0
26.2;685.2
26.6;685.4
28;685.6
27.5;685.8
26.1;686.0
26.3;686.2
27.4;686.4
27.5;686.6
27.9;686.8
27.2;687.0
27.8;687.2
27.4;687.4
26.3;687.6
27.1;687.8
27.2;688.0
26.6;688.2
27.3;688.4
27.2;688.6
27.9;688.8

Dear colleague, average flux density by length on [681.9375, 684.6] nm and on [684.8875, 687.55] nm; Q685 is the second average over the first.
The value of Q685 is 1.00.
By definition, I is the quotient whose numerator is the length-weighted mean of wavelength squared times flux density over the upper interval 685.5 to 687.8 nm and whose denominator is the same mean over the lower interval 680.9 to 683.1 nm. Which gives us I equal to 1.01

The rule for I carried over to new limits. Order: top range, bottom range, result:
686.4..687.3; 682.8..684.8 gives 1.03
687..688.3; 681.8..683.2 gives 1.01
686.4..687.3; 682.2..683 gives 1.03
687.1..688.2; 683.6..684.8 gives 1.03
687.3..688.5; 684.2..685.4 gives 1.02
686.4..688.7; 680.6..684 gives 1.01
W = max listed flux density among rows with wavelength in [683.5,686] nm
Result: 28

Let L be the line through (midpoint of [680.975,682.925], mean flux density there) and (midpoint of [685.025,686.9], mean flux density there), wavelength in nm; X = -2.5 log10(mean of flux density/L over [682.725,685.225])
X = 0.008 mag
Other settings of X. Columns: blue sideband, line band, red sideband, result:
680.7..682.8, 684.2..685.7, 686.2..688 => 0.014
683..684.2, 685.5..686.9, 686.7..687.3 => 0.009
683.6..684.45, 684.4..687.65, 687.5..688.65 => -0.015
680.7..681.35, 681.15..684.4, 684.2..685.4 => 0.005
